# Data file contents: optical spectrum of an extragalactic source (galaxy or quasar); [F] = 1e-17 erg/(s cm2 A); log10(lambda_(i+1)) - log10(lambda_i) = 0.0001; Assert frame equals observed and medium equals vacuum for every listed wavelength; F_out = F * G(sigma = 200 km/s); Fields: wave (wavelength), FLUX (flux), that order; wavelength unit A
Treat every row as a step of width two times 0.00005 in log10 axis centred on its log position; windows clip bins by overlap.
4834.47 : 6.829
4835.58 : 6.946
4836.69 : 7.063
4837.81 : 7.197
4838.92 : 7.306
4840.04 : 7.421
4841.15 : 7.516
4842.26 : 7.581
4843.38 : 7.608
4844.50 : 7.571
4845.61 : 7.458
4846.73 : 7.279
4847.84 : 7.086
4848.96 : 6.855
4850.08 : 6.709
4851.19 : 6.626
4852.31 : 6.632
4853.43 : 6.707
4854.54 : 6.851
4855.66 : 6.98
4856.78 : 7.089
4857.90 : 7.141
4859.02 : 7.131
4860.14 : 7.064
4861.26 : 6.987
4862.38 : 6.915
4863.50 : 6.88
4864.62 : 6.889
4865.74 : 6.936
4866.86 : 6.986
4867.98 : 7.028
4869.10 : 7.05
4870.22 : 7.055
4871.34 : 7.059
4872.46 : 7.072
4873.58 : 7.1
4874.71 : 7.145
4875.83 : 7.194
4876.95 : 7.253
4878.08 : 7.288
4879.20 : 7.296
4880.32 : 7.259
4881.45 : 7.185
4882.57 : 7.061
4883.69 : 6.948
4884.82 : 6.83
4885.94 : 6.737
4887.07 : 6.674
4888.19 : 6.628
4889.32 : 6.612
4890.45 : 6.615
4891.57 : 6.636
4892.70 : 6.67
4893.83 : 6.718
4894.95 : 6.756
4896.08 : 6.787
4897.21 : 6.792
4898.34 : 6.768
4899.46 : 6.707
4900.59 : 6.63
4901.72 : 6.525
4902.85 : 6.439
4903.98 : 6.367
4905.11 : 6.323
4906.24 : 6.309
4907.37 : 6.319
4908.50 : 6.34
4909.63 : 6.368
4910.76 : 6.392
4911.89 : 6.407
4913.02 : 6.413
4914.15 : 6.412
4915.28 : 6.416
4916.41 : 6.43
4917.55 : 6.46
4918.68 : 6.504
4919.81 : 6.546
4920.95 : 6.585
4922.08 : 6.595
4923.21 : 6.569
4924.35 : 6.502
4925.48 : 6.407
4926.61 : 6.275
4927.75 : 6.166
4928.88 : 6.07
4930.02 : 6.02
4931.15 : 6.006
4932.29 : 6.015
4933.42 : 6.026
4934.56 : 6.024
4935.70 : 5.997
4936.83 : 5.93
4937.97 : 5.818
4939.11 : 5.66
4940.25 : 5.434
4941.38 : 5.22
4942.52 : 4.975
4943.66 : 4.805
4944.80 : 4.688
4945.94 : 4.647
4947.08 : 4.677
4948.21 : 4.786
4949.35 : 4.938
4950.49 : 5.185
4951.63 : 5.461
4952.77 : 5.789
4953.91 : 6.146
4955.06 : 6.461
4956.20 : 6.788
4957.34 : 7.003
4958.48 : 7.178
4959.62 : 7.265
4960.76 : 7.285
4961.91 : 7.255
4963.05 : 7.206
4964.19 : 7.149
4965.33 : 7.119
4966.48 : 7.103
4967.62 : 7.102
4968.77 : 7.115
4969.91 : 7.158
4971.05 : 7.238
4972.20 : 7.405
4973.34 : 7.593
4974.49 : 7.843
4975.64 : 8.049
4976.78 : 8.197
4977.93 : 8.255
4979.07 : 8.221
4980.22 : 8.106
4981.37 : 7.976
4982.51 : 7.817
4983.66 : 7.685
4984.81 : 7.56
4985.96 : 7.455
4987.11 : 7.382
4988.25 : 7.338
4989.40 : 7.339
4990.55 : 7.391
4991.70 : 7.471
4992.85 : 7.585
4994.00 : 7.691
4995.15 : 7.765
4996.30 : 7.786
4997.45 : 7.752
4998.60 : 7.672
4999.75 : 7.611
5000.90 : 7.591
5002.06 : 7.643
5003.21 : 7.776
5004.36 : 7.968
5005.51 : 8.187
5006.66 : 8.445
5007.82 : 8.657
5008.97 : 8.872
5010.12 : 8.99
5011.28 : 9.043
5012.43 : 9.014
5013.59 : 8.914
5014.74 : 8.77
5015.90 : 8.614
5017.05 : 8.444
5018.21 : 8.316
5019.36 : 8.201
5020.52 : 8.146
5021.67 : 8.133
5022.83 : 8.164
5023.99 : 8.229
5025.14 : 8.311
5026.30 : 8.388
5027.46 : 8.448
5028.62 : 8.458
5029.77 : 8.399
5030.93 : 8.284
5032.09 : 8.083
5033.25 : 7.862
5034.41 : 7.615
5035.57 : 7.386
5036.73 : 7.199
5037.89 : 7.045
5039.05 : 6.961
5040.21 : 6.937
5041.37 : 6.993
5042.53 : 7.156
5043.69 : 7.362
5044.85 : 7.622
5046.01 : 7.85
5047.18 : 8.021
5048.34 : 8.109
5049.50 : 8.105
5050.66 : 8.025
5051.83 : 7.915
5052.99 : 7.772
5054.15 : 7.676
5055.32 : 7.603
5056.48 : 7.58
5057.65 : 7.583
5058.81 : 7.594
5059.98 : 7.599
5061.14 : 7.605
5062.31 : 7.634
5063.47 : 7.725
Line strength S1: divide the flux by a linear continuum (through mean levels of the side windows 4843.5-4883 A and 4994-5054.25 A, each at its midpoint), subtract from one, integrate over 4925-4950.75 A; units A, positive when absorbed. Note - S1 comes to 6.67 A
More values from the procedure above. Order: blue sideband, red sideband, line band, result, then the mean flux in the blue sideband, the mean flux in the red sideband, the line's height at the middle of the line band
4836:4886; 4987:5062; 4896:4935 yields 5.15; 7.09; 7.92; 7.37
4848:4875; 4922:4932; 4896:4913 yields 0.04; 6.95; 6.27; 6.5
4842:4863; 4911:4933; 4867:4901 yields -0.91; 7.06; 6.36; 6.74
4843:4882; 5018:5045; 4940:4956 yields 4.70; 7.06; 7.82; 7.45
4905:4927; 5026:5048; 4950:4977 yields -0.25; 6.43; 7.68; 6.92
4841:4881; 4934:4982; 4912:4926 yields 0.56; 7.09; 6.53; 6.76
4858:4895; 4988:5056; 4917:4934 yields 2.28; 6.96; 7.95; 7.3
